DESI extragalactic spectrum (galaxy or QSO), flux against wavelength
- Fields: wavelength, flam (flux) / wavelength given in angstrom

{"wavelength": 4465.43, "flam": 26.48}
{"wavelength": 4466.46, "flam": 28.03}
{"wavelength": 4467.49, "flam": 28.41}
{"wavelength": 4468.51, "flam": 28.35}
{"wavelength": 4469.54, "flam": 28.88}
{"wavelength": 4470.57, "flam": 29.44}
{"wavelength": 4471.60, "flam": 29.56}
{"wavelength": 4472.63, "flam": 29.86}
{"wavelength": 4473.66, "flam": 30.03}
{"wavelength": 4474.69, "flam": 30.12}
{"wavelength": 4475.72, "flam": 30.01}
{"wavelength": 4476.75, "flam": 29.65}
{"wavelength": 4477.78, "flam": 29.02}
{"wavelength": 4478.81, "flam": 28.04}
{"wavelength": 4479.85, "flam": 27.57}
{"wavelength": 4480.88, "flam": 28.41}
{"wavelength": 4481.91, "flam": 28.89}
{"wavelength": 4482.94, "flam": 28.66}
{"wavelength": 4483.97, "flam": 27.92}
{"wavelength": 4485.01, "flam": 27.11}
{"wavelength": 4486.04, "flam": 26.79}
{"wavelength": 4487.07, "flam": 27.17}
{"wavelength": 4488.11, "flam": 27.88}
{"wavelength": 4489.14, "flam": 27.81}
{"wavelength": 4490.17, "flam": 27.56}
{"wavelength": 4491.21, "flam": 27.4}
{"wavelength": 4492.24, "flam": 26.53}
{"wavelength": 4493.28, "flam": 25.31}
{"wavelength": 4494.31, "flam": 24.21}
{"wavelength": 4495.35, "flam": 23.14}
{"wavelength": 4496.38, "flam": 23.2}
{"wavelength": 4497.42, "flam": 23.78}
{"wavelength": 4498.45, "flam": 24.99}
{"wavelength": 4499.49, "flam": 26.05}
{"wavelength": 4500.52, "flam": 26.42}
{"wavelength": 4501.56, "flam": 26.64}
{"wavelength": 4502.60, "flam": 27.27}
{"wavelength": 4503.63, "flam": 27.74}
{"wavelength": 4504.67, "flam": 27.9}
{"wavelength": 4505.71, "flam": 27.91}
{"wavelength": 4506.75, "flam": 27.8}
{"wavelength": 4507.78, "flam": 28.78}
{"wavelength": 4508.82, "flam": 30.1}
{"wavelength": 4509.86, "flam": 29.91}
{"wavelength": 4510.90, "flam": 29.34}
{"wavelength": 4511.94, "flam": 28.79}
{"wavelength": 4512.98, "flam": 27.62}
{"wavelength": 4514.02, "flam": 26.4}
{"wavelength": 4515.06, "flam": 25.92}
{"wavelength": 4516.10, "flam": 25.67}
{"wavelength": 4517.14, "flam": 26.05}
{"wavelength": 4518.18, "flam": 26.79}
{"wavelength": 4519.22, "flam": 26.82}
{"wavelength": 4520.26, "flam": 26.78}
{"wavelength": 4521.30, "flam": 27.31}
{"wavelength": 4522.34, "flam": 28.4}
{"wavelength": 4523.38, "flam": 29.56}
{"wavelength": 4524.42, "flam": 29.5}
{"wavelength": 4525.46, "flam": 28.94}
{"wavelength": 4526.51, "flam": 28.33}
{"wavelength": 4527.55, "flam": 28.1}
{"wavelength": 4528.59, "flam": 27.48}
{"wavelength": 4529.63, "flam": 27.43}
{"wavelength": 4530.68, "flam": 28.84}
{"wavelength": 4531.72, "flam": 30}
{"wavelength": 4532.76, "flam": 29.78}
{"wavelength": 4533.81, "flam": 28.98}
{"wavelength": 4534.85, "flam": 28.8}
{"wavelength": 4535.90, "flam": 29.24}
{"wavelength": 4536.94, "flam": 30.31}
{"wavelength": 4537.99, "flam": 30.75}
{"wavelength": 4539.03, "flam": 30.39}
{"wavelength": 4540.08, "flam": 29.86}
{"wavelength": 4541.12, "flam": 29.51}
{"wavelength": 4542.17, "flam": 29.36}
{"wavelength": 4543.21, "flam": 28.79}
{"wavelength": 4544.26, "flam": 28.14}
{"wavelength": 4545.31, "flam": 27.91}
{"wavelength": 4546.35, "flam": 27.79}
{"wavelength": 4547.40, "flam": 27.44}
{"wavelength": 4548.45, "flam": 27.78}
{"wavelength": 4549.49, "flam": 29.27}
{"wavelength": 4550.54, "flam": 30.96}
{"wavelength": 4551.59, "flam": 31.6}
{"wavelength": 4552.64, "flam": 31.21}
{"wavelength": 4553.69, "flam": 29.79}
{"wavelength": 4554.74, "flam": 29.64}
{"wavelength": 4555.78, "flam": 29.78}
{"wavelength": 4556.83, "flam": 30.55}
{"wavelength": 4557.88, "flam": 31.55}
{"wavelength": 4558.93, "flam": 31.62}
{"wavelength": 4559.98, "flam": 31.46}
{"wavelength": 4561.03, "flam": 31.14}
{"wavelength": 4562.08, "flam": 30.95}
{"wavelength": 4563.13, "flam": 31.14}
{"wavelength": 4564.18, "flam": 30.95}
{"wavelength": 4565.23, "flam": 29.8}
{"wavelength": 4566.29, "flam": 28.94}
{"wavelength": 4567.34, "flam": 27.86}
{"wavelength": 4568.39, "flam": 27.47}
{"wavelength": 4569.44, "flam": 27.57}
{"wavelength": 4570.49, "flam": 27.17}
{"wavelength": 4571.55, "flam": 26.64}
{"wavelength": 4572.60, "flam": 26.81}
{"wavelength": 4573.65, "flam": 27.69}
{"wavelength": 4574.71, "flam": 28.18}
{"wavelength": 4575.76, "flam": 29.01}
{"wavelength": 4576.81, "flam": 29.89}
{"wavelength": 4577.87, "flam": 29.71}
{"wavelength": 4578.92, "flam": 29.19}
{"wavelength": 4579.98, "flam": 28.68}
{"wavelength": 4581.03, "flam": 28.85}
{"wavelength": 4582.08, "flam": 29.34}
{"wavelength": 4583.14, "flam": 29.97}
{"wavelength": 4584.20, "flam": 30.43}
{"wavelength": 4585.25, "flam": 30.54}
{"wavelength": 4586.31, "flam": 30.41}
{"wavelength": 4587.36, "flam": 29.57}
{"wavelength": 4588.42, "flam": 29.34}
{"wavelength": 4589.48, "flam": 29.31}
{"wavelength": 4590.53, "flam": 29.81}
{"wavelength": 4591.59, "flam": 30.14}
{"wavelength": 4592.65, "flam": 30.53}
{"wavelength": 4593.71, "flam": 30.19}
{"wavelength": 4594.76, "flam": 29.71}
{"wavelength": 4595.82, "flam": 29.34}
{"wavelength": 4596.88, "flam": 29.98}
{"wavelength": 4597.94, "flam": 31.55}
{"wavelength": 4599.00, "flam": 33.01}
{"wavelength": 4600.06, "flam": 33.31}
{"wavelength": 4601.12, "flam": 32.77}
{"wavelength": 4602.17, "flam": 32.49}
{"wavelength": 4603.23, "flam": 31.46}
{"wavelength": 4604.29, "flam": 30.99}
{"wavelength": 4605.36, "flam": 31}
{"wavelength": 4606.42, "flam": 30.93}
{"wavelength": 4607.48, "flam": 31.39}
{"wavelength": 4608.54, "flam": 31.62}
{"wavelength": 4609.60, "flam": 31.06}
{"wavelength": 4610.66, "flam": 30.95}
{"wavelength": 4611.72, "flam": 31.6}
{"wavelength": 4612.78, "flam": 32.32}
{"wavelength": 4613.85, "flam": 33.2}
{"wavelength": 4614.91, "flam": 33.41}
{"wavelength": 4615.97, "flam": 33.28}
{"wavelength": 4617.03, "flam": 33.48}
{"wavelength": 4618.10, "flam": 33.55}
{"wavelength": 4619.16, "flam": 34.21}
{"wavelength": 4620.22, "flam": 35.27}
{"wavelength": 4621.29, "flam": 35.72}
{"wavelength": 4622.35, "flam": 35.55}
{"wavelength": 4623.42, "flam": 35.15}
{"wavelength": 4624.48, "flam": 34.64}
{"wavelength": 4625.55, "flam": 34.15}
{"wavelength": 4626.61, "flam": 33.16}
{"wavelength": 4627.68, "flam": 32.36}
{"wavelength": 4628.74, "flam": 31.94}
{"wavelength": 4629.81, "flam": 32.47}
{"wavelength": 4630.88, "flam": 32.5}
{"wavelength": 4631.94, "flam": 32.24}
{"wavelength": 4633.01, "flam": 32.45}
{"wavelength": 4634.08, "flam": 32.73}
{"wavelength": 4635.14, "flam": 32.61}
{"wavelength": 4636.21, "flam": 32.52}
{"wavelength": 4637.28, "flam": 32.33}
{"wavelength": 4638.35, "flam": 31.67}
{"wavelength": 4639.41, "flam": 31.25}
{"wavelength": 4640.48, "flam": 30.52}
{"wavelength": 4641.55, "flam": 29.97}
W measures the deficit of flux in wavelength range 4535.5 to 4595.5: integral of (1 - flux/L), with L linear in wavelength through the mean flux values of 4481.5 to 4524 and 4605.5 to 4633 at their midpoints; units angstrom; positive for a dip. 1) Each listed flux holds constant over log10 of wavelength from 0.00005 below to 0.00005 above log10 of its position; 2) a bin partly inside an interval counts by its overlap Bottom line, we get 1.5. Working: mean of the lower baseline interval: 27.1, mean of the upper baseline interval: 33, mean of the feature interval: 29.5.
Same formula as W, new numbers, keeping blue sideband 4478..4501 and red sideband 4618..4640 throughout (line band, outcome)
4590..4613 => 0.6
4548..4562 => -0.4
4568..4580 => 1.0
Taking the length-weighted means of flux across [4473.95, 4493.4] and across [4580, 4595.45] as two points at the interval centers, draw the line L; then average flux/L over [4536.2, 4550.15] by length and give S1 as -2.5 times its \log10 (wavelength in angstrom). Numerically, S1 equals 0.00 mag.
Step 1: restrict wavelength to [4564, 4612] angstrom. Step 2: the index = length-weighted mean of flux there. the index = 29.9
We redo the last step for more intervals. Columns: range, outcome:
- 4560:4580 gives 28.9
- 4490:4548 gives 27.7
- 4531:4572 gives 29.5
